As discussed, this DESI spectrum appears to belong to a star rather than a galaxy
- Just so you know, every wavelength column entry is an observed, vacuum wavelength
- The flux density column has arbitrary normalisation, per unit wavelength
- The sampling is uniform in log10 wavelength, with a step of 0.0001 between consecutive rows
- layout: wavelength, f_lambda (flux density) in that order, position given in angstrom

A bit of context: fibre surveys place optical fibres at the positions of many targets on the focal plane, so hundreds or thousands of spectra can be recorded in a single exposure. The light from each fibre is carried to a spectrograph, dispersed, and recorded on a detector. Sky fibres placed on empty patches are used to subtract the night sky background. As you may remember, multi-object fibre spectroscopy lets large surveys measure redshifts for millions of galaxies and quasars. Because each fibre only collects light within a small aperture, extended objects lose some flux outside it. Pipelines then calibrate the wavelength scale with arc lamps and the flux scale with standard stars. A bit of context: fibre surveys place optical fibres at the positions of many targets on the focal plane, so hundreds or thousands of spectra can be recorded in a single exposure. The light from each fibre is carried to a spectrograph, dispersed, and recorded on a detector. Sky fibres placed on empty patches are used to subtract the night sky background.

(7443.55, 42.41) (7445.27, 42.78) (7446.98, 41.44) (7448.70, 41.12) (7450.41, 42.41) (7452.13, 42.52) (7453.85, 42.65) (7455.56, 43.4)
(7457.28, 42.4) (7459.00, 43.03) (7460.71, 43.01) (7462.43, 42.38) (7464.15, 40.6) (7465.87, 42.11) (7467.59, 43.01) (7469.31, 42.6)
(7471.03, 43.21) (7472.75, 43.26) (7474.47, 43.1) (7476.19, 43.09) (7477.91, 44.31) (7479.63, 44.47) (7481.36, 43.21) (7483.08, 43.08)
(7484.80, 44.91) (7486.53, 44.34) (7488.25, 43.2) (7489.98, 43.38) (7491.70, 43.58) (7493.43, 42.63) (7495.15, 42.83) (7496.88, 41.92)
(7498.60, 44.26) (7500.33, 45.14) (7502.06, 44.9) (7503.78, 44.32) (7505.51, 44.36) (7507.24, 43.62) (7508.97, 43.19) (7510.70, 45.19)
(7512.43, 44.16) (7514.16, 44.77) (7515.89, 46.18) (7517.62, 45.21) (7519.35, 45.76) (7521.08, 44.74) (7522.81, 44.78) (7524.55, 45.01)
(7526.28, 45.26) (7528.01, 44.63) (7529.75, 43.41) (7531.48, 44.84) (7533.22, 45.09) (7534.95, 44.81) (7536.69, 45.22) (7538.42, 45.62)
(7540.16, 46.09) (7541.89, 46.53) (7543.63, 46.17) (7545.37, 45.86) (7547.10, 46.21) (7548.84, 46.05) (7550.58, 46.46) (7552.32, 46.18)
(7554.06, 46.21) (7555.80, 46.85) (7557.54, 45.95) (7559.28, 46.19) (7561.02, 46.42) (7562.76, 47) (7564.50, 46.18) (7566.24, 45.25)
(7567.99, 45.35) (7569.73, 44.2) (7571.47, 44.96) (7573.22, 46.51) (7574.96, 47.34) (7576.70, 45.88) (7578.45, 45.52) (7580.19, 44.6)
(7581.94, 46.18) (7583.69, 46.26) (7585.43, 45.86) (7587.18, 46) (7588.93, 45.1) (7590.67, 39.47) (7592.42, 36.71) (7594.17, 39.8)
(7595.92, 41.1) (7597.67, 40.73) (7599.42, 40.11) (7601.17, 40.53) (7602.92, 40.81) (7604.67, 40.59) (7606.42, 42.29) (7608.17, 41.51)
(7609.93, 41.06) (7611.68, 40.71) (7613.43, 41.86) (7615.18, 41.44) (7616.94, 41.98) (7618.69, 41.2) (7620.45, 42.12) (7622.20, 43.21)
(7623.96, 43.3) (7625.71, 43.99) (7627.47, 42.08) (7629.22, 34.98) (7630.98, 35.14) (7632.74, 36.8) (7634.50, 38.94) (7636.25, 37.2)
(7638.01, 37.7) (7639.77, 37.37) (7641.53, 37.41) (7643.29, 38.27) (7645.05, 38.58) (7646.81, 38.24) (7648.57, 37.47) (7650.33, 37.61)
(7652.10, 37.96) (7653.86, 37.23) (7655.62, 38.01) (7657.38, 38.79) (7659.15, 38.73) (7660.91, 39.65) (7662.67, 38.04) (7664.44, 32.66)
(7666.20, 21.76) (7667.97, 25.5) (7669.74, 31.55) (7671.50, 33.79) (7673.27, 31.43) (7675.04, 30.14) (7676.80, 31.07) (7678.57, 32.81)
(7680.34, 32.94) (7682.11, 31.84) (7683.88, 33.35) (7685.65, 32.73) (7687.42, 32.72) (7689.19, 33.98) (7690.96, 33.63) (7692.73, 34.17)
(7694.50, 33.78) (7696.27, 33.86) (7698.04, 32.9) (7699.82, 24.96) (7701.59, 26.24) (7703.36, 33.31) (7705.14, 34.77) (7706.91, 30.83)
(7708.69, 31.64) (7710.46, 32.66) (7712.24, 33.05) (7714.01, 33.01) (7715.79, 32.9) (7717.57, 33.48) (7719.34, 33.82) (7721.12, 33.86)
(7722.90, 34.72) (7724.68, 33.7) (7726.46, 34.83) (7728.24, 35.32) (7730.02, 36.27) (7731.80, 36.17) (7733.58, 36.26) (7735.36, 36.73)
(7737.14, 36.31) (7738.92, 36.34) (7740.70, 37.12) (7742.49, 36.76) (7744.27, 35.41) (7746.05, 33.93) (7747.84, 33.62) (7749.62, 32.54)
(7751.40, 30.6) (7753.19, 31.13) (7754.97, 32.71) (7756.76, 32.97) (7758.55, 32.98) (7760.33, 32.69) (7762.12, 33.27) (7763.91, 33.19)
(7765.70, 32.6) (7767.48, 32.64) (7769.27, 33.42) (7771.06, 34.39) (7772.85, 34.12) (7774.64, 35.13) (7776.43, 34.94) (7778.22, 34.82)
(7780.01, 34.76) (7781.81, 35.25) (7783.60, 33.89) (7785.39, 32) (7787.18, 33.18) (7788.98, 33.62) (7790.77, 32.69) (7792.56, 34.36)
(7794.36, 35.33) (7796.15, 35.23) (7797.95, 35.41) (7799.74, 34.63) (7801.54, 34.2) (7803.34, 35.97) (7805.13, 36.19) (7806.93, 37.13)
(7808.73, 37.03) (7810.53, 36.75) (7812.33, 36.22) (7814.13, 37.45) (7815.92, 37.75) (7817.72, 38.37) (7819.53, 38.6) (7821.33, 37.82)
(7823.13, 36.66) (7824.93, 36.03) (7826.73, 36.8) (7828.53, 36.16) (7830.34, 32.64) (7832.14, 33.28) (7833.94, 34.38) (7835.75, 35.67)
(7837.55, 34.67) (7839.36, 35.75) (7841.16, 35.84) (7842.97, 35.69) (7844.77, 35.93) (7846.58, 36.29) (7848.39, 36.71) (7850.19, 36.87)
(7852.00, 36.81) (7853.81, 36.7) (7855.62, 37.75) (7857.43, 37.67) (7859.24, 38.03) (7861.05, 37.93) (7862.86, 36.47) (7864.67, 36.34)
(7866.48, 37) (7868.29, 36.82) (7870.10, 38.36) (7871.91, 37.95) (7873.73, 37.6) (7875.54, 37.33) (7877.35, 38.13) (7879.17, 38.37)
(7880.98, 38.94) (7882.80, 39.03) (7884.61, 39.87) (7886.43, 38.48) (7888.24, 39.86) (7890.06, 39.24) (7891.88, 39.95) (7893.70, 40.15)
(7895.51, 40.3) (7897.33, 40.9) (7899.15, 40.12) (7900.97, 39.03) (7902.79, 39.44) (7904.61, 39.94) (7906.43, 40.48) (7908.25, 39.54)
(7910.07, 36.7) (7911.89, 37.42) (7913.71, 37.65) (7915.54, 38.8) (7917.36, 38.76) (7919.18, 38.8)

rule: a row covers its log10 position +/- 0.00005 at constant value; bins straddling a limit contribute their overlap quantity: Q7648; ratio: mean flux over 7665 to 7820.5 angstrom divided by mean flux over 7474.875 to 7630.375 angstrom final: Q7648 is 0.8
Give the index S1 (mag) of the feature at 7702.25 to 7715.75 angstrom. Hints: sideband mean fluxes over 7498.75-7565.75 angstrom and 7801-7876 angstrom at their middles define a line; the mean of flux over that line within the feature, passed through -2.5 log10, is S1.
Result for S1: 0.23 mag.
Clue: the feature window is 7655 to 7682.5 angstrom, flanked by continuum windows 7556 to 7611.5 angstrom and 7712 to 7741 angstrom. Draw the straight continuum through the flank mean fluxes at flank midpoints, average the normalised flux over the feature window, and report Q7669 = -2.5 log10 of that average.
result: 0.167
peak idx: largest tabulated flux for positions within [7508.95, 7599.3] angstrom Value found 47.34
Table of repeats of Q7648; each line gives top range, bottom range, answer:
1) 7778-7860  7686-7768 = 1.07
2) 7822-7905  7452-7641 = 0.86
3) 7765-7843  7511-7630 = 0.80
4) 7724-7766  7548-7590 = 0.75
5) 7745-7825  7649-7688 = 1.03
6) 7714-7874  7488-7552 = 0.79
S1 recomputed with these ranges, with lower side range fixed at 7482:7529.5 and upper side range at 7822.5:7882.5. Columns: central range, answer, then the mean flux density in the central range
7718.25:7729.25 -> 0.15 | 34.4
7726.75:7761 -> 0.13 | 34.5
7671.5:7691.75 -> 0.24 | 32.5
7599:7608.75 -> 0.03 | 41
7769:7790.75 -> 0.12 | 34.1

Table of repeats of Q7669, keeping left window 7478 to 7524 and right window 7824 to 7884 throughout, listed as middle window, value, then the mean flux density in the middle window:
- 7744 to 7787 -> 0.15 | 33.4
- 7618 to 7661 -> 0.06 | 38.9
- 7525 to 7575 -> -0.06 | 45.7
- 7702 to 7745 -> 0.15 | 34.5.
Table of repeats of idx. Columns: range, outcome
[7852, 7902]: 40.9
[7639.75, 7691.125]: 39.65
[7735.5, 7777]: 37.12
